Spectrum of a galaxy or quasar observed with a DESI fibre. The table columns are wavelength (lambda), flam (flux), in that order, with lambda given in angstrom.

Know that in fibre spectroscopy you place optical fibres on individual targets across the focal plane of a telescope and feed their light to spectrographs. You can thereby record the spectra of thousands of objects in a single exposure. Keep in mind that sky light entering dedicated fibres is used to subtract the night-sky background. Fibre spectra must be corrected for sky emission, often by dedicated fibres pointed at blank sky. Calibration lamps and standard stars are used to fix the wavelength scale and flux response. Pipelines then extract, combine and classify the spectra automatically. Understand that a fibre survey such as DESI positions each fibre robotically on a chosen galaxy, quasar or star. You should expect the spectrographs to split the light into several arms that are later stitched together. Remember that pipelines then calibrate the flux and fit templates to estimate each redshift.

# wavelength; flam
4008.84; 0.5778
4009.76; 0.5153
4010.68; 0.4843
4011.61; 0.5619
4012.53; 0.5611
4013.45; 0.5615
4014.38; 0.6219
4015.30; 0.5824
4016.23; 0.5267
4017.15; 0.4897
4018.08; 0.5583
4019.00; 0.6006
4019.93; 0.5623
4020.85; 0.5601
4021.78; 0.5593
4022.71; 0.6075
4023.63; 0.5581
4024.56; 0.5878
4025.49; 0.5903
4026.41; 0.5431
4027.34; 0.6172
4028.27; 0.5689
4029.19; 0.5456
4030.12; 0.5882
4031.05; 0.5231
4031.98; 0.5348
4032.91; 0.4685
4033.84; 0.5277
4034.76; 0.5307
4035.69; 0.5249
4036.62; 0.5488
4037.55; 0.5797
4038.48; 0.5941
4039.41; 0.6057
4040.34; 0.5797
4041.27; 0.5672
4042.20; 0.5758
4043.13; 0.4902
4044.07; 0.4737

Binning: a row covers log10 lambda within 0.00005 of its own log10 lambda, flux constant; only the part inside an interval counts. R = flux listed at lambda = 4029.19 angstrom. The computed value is 0.5456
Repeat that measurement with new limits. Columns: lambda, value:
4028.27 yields 0.5689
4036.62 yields 0.5488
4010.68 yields 0.4843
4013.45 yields 0.5615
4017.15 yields 0.4897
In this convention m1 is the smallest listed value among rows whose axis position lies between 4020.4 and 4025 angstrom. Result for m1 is 0.5581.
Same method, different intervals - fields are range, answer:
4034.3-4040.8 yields 0.5249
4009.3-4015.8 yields 0.4843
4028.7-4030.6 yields 0.5456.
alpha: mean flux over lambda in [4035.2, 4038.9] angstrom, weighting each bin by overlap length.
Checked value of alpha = 0.561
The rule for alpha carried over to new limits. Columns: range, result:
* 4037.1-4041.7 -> 0.585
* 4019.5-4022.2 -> 0.561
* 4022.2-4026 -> 0.585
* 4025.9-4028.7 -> 0.577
